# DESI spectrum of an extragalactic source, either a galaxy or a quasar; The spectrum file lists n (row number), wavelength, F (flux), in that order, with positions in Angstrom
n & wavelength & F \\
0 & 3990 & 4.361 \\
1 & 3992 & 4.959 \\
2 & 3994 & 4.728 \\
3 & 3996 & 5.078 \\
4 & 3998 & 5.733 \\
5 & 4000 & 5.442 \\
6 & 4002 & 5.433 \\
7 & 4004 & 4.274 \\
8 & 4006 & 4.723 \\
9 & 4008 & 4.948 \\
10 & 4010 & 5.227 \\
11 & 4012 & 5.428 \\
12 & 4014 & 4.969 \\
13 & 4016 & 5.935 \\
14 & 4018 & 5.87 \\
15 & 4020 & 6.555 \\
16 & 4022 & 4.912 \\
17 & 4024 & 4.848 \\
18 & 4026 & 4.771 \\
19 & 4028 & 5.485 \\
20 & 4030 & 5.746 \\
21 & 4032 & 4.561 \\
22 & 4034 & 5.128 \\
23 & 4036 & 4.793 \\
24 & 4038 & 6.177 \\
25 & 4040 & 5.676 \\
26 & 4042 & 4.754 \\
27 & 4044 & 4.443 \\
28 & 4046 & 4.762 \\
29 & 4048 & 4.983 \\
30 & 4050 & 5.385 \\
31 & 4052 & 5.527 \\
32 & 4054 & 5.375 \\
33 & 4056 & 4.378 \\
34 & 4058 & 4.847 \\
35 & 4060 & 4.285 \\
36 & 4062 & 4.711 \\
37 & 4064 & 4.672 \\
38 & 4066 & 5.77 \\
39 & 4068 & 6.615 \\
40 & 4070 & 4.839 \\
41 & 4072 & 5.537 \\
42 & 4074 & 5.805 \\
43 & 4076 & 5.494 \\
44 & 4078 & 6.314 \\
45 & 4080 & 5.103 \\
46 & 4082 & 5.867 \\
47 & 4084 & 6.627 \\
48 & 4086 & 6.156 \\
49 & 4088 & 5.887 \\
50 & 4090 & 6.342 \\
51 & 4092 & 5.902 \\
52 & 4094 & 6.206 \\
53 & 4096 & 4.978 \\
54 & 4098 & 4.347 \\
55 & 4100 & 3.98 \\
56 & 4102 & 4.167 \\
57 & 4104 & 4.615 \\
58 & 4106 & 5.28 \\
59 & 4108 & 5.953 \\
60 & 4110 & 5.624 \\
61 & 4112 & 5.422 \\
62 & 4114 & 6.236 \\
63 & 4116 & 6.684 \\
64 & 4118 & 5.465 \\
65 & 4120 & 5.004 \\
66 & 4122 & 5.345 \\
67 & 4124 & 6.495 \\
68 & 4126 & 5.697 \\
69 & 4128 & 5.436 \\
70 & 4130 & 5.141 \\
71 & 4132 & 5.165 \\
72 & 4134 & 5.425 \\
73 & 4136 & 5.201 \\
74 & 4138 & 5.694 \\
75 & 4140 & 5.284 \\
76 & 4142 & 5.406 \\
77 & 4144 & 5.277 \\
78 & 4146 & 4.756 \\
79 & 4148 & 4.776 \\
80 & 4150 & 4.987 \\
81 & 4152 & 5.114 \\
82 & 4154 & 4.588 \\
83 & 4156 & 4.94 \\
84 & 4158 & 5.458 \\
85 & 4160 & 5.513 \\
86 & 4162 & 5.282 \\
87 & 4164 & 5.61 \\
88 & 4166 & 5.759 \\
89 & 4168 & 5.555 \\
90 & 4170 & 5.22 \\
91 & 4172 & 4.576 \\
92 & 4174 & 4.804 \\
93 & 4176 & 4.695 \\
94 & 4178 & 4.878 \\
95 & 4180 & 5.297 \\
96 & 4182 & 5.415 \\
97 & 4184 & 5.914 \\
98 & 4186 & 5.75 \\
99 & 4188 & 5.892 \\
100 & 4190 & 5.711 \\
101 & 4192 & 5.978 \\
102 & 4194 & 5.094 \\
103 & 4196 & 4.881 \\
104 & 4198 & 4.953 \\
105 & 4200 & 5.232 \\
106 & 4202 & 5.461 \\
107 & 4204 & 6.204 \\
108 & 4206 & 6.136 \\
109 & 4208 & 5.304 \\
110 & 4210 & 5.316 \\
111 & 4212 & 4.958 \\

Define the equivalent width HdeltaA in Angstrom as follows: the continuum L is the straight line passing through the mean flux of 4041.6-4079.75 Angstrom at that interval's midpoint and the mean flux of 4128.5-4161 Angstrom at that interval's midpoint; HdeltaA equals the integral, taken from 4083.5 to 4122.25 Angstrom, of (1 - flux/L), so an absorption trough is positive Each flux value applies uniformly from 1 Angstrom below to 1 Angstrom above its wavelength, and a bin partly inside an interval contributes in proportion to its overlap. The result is -2.4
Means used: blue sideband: 5.19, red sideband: 5.17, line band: 5.5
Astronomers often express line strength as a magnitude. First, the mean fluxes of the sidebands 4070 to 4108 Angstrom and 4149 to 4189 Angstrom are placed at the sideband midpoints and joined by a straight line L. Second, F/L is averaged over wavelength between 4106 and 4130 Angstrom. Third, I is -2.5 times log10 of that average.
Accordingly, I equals -0.06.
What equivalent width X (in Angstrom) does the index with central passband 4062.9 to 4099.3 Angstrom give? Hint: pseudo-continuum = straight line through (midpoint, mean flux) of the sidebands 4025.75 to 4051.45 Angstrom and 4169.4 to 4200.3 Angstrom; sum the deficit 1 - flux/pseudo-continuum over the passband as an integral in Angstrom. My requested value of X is -3.5 Angstrom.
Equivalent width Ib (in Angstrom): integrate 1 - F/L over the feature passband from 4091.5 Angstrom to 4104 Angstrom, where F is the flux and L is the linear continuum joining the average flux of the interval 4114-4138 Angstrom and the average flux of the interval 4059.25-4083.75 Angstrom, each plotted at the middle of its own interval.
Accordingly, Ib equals 1.5 Angstrom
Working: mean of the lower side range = 5.47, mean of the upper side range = 5.59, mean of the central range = 4.87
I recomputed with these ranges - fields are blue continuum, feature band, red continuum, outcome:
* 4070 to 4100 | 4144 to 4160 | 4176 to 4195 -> 0.11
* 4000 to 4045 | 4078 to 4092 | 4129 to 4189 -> -0.15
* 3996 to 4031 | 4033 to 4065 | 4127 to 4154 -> 0.06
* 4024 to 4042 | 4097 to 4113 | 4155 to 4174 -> 0.07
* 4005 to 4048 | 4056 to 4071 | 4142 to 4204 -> 0.04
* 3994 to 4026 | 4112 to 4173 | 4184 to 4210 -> 0.02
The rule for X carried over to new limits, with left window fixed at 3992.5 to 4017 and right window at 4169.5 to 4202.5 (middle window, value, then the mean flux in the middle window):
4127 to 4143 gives -0.3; 5.34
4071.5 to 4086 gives -1.8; 5.85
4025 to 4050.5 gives 0.3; 5.12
